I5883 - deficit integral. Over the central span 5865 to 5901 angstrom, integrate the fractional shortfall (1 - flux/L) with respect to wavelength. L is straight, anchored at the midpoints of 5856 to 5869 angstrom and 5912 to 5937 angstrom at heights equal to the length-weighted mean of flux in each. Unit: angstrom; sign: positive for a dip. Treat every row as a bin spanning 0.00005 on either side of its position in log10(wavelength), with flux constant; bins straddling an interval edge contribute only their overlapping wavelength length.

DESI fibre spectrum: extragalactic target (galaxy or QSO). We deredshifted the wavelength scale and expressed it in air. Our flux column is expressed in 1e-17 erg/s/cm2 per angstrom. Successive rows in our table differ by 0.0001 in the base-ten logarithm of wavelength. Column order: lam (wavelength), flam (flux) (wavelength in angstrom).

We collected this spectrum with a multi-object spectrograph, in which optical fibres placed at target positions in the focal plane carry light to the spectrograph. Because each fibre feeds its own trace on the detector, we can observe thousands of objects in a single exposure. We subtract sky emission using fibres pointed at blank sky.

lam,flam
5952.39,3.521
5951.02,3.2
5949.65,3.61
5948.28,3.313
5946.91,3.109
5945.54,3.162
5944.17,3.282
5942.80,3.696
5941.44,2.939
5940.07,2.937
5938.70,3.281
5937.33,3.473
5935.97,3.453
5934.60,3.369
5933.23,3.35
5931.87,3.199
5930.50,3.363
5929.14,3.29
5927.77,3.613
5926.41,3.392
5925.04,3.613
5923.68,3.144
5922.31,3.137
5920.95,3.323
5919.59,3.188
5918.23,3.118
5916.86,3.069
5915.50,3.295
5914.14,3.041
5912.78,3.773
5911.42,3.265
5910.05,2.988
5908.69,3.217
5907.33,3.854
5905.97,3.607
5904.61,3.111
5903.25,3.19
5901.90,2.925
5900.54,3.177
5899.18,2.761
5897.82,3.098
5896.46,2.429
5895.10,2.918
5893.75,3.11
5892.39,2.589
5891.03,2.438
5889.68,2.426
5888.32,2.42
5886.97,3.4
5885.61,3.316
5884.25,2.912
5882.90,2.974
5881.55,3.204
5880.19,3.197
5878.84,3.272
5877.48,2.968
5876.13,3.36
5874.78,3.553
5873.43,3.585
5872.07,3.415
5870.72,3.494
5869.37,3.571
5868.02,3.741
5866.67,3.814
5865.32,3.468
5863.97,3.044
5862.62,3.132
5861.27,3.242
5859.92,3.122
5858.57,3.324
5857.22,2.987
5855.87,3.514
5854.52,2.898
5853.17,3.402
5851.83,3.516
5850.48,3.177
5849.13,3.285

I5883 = 2.2 angstrom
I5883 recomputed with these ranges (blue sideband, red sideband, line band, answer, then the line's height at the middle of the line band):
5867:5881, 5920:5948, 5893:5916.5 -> 1.4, 3.36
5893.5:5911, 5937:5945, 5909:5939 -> -1.1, 3.19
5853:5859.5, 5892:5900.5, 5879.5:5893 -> 0.2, 2.94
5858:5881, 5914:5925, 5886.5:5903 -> 2.4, 3.28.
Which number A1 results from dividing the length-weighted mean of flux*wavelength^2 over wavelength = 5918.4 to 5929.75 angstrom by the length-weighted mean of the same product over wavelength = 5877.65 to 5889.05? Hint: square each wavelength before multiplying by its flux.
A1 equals 1.10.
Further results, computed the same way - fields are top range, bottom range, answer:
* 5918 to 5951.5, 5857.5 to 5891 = 1.05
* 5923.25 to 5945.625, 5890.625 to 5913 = 1.09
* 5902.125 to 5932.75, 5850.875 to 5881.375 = 1.01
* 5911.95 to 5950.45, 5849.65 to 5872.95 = 1.01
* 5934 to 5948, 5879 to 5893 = 1.15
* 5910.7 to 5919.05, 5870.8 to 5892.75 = 1.07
